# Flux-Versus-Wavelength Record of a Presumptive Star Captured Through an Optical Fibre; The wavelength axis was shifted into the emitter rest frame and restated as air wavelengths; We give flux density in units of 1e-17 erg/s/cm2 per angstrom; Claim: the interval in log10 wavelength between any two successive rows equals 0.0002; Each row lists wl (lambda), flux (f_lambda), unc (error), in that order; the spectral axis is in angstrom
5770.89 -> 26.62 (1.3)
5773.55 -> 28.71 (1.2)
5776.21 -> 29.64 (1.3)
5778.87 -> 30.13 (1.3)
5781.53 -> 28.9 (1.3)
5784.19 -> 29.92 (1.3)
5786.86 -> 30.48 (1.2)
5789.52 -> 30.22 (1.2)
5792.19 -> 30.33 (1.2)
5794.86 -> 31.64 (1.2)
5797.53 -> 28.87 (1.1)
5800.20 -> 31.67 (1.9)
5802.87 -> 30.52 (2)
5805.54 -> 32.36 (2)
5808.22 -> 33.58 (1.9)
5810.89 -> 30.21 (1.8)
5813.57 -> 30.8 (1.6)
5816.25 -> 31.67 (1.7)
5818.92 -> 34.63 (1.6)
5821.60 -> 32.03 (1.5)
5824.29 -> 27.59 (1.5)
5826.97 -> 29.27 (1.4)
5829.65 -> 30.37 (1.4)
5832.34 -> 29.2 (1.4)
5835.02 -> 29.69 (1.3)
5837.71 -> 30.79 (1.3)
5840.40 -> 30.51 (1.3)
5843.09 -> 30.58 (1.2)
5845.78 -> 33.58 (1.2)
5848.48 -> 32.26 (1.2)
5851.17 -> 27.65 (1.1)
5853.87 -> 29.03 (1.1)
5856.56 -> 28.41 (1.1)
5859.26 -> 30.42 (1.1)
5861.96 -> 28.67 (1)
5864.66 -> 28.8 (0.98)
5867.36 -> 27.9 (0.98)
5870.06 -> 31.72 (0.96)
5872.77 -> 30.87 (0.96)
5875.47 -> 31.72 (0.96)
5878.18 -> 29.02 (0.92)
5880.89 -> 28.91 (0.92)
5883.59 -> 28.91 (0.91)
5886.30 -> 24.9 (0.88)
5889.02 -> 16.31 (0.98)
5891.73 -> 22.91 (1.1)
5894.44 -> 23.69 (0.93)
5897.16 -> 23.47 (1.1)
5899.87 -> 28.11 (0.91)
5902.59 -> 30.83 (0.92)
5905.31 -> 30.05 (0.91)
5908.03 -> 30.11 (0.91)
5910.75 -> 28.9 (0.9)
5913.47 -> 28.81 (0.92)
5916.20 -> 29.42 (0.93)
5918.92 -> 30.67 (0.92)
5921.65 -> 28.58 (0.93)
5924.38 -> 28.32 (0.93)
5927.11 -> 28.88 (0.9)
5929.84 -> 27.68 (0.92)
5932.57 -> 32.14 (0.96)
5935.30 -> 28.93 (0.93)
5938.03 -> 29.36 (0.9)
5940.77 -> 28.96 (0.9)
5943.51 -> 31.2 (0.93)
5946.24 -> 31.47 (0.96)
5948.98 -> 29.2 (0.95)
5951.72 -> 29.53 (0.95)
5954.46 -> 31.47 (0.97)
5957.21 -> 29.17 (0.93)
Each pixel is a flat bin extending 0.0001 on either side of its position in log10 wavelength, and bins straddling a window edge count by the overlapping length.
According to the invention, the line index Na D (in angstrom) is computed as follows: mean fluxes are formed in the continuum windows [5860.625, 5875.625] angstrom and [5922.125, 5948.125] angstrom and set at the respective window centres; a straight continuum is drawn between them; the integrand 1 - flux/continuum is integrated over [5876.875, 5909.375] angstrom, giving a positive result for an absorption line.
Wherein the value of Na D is 3.6 angstrom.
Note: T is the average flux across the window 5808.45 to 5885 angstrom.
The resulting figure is 30.2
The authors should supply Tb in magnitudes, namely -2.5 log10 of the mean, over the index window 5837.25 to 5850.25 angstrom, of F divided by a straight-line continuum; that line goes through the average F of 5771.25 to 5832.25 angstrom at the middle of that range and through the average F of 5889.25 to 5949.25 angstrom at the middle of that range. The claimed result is -0.06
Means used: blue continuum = 30.5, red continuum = 28.5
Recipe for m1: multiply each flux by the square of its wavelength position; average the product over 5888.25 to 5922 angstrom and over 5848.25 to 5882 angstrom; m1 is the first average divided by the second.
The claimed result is 0.93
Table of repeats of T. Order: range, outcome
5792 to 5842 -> 30.8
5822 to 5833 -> 29.3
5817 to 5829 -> 30.9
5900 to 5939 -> 29.4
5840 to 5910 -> 28.4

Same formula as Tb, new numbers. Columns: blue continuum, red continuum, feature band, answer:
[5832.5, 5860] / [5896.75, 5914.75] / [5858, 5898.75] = 0.089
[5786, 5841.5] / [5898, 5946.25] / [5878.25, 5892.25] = 0.200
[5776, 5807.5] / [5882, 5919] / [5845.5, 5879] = -0.067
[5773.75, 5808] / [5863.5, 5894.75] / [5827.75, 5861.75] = -0.061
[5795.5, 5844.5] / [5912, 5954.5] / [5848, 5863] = 0.043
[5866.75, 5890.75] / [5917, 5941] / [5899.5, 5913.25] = -0.039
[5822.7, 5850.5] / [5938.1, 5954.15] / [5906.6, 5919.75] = 0.023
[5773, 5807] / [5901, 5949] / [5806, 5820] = -0.068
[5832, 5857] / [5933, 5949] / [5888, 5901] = 0.295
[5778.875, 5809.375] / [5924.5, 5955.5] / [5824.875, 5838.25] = 0.029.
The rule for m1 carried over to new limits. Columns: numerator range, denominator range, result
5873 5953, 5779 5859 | 0.96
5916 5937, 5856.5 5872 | 1.02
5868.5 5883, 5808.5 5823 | 0.97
